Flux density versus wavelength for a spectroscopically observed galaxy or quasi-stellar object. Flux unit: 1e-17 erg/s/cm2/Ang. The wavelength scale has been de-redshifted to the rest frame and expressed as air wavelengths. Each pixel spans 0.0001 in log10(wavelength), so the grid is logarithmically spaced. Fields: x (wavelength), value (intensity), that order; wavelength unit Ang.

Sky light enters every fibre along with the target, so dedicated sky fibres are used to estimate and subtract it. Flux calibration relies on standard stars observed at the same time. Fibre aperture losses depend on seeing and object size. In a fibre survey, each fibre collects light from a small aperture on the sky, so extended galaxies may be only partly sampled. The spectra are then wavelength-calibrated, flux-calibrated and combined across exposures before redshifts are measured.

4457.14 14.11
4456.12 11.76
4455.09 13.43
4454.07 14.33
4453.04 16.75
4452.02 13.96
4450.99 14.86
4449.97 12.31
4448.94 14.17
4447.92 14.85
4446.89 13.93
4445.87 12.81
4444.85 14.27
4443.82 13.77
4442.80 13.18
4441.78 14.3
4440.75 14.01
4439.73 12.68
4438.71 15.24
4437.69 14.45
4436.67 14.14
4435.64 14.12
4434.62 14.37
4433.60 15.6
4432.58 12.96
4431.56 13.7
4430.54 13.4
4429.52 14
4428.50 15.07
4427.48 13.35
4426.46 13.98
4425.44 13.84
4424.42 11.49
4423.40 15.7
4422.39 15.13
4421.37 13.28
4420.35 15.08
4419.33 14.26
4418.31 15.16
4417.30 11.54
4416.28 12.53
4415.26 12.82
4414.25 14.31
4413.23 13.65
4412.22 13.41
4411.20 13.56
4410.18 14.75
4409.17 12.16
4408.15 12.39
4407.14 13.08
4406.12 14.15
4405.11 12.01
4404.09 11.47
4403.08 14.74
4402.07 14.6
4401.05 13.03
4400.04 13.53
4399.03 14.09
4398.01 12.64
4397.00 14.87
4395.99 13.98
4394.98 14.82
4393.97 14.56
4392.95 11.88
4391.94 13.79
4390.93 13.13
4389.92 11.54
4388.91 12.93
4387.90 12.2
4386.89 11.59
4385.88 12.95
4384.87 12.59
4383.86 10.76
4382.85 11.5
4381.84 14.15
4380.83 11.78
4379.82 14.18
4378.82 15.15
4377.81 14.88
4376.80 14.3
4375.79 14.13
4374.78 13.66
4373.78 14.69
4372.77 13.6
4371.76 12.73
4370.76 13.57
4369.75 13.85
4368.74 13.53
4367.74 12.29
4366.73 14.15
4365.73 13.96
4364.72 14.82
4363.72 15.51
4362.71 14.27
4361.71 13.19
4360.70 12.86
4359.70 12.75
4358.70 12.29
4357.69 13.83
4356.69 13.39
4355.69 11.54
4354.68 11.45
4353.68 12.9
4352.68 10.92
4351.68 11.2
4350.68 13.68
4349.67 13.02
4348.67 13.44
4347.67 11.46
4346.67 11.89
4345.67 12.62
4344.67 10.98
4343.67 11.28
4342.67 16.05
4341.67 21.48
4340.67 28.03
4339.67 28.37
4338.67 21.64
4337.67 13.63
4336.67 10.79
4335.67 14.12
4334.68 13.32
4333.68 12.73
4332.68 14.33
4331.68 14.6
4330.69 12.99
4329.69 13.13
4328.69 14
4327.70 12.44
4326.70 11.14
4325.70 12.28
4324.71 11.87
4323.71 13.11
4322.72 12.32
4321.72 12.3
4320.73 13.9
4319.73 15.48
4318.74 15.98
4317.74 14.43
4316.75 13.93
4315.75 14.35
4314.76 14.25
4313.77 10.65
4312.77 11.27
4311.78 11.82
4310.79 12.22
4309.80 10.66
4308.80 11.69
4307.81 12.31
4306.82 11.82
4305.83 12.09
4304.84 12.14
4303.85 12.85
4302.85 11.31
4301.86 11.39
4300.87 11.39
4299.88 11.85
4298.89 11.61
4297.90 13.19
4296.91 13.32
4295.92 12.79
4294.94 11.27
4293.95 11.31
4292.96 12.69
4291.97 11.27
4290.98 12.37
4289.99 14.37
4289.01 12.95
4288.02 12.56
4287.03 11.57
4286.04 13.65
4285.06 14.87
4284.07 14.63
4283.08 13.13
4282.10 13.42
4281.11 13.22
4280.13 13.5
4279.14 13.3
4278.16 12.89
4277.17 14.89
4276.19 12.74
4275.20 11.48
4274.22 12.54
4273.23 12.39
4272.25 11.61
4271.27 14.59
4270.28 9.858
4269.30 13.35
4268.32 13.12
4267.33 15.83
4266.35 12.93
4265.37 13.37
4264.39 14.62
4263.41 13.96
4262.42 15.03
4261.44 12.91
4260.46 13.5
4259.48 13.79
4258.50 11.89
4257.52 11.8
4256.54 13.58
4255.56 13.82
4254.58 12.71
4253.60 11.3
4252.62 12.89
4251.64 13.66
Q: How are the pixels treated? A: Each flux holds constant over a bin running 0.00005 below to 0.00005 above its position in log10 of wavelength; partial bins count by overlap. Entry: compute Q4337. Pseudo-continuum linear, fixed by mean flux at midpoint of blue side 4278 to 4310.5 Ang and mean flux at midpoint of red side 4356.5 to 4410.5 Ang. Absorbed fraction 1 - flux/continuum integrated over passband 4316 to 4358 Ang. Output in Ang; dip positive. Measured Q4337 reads -3.8 Ang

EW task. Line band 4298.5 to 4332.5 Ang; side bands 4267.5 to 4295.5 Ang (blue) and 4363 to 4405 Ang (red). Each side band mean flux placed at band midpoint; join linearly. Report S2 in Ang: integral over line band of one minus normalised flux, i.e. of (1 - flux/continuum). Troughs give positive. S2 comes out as 1.08 Ang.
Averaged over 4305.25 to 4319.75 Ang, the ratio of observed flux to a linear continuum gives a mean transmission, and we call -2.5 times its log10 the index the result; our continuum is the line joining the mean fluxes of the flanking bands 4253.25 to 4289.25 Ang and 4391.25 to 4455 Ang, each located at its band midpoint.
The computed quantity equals 0.05 mag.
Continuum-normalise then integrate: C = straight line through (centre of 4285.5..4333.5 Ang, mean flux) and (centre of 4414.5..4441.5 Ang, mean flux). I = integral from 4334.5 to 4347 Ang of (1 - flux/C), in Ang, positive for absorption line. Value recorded -3.50 Ang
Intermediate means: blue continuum 12.7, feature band 16.6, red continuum 13.9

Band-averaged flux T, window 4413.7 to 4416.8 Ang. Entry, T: 13.2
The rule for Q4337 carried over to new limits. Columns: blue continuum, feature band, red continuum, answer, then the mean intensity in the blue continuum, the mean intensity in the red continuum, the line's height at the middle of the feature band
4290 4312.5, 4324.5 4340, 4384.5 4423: -2.4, 12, 13.4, 12.4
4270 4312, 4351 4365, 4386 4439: 0.2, 12.5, 13.6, 13.1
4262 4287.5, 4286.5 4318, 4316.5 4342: 4.2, 13.3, 15.1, 14.2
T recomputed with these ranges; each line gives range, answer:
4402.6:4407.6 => 13.1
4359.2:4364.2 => 13.7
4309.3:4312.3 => 11.6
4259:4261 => 13.6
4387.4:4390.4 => 12.2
